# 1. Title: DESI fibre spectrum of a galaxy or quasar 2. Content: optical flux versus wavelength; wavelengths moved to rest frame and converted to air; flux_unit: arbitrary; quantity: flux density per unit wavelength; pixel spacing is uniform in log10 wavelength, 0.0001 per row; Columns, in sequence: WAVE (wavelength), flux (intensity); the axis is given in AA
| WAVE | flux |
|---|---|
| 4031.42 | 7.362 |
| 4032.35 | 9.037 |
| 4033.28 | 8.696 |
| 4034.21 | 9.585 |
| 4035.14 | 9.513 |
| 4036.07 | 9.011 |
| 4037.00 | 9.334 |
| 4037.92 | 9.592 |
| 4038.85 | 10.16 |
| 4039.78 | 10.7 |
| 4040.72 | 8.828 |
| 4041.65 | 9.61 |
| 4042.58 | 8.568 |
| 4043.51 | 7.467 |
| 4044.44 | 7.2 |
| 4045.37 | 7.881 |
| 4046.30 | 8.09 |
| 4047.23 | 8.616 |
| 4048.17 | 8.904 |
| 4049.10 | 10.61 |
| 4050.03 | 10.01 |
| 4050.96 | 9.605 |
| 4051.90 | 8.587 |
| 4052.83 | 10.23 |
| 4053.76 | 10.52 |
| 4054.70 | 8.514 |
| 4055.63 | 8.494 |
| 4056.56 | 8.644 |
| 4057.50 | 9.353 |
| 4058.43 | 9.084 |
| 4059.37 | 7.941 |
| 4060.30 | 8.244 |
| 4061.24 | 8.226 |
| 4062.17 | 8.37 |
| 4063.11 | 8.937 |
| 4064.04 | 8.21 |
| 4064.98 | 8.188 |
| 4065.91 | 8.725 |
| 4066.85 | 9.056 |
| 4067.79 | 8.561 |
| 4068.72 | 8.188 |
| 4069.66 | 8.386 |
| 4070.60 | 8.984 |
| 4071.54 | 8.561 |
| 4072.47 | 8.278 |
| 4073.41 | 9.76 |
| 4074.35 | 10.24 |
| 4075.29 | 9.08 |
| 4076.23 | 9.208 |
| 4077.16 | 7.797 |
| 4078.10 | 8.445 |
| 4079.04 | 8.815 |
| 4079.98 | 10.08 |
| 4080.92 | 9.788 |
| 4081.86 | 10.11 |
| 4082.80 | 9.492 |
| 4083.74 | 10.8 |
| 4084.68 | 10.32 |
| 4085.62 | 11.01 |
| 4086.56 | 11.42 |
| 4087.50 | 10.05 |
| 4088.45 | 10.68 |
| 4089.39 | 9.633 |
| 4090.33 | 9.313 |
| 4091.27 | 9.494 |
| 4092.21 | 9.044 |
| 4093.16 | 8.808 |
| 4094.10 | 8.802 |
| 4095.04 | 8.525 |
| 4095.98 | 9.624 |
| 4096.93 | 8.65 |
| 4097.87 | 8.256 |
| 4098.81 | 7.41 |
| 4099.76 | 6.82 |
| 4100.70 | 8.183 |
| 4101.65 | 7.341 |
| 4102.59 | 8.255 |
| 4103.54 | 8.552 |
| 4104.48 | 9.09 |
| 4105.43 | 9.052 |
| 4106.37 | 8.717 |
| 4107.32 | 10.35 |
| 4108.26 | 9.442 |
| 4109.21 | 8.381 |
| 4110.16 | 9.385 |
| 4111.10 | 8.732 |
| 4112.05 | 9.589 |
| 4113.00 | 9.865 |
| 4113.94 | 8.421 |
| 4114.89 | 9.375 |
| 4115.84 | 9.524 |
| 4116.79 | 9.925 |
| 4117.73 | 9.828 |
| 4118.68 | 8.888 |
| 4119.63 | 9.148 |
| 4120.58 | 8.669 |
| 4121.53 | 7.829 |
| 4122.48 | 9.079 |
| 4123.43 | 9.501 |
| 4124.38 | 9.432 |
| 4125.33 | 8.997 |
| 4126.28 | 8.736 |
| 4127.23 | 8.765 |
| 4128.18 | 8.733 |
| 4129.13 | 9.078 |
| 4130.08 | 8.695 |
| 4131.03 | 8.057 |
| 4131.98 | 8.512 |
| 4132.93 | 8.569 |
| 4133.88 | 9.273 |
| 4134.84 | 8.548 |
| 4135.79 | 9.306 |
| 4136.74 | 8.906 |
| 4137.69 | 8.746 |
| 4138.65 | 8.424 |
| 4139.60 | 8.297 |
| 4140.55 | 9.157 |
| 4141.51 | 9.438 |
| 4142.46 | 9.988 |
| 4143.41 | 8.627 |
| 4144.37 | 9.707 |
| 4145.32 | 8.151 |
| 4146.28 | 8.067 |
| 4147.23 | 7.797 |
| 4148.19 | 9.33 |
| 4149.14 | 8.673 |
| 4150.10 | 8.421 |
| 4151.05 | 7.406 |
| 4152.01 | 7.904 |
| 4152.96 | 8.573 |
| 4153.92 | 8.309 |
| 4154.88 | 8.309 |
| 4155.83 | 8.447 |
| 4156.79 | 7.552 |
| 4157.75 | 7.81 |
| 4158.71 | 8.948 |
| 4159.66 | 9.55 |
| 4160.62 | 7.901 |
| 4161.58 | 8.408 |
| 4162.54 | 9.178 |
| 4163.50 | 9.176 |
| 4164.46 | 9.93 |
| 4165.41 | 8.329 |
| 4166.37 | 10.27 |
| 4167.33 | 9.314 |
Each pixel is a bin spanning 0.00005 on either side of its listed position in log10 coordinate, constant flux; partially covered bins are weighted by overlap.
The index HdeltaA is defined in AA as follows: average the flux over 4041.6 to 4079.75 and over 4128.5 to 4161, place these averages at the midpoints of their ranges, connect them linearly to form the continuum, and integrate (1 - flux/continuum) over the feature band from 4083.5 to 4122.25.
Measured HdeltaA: -2.0 AA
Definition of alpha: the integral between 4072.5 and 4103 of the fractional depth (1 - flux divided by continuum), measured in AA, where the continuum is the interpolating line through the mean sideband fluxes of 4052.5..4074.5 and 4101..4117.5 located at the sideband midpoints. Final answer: -1.0 AA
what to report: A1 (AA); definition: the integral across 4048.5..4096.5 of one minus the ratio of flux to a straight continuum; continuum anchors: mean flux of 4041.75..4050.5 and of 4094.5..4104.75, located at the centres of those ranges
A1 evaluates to -4.5 AA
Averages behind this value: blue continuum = 8.64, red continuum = 8.24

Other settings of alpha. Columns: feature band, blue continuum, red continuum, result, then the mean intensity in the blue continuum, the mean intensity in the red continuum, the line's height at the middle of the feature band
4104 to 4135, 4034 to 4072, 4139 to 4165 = -1.13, 8.9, 8.63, 8.72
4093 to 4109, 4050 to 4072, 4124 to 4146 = 0.47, 8.79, 8.87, 8.83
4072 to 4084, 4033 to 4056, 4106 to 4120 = -0.17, 9.14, 9.31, 9.22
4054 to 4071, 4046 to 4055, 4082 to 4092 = 1.89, 9.4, 10.2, 9.66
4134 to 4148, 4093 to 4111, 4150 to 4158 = -1.04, 8.62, 8.07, 8.21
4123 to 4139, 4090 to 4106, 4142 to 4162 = -0.65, 8.54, 8.47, 8.5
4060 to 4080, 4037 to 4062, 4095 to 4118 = 0.50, 8.99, 8.85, 8.94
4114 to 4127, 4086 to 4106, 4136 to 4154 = -0.50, 8.91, 8.65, 8.78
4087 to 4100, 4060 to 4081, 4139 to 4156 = -0.38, 8.77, 8.59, 8.72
